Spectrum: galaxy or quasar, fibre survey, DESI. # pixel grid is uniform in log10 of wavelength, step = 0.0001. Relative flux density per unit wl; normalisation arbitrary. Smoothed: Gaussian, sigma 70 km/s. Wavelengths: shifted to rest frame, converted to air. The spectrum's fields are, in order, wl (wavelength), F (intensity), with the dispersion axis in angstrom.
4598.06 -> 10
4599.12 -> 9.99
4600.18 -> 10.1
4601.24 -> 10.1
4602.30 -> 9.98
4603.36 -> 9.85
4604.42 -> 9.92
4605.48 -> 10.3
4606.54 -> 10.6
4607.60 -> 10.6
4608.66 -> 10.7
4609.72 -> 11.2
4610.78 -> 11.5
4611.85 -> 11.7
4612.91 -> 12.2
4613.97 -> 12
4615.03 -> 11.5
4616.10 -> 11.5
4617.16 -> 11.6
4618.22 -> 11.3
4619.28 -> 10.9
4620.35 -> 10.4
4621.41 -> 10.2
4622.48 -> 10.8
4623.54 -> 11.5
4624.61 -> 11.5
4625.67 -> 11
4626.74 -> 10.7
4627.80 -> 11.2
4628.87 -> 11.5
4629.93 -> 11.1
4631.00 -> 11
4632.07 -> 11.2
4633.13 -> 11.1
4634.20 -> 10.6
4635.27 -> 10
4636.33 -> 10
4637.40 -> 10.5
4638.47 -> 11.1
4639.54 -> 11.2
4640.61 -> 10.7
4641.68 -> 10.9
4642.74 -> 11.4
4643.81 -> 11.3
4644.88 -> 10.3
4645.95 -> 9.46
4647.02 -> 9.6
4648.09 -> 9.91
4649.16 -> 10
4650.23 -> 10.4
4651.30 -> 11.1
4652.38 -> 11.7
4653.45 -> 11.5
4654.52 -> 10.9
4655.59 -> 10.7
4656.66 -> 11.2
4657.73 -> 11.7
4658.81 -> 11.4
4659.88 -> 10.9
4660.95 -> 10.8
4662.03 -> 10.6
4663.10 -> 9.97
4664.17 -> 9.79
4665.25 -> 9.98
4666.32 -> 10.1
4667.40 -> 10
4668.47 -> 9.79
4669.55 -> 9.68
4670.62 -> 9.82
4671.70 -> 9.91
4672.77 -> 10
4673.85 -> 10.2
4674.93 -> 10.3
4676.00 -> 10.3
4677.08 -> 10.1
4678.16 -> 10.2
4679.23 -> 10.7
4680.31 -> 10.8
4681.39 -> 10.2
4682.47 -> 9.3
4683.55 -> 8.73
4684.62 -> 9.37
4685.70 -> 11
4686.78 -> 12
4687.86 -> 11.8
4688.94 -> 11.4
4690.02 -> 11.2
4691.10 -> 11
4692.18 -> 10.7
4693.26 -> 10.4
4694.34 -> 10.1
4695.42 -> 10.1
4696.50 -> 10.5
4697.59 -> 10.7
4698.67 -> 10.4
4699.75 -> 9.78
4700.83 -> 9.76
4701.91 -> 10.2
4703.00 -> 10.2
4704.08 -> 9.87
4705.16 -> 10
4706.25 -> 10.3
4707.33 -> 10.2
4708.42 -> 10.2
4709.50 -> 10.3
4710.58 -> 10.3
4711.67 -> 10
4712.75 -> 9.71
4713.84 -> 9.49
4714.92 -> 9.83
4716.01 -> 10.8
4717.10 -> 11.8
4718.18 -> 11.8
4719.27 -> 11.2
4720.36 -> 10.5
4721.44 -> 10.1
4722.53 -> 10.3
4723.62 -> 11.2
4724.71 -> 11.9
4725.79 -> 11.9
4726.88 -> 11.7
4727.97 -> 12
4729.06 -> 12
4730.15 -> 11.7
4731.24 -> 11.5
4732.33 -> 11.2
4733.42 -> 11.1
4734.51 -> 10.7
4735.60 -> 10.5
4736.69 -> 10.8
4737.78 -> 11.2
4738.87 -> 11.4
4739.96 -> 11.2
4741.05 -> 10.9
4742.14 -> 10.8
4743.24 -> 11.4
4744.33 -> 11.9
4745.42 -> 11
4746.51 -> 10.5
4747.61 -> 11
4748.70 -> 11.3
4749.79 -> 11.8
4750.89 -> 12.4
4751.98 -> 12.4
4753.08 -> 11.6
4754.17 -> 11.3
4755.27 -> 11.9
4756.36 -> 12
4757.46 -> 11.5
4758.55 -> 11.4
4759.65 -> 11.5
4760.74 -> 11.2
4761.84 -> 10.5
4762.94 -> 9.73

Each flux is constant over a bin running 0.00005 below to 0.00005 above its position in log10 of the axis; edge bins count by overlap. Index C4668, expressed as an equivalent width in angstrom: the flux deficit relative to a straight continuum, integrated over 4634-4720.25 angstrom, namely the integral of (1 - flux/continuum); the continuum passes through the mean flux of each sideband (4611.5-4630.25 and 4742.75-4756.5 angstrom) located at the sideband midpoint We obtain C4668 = 7.13 angstrom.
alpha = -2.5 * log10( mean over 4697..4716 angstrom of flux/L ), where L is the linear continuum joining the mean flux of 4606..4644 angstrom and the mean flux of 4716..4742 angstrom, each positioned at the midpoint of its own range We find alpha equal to 0.11 mag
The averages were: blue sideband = 11.1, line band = 10.1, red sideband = 11.2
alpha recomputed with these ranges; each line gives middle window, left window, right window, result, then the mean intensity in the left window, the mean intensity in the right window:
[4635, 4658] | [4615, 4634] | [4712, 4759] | 0.04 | 11.1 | 11.2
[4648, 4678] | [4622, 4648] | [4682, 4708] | 0.02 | 10.8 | 10.4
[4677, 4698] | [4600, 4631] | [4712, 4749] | 0.05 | 11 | 11.1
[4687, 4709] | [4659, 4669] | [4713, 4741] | 0.03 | 10.3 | 11.1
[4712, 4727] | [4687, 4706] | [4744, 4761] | 0.01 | 10.5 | 11.5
